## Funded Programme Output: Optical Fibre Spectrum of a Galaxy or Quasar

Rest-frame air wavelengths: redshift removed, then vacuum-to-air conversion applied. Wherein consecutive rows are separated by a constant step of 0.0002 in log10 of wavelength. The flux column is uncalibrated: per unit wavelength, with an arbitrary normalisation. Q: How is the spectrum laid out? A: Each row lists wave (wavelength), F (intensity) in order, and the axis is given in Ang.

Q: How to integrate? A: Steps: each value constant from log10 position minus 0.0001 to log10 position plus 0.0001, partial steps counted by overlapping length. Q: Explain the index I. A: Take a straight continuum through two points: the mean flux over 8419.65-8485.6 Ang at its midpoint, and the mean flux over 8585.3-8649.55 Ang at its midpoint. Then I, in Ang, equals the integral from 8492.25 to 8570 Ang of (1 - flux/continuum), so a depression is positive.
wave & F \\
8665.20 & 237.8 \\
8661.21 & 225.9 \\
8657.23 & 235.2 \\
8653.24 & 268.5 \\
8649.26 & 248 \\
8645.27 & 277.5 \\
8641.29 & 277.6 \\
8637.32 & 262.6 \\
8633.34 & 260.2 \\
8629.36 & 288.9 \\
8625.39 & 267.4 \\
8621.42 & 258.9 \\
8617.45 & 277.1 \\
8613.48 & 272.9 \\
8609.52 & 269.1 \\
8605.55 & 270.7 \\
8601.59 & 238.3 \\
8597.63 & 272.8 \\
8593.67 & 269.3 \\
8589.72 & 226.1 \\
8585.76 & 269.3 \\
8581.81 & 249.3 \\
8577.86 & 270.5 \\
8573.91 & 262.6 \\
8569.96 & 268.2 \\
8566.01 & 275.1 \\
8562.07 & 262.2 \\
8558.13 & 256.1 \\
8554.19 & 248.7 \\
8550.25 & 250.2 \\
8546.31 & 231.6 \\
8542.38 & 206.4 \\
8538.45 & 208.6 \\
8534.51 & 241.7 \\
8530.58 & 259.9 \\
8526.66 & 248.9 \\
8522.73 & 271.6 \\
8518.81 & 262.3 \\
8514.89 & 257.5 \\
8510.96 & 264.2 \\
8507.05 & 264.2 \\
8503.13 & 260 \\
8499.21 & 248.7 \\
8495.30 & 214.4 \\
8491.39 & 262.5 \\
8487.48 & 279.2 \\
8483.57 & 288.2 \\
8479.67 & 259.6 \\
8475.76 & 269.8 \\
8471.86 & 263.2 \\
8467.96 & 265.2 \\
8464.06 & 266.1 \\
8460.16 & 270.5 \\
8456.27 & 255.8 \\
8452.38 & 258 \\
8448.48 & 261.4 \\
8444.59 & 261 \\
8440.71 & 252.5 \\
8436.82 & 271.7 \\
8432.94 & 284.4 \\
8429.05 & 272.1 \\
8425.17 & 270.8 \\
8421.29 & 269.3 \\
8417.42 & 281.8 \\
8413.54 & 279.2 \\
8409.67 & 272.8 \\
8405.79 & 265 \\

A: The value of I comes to 4.8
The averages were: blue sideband 267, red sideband 265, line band 250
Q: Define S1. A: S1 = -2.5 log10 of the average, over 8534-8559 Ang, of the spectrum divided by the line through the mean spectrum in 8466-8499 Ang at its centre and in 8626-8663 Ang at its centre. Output 0.12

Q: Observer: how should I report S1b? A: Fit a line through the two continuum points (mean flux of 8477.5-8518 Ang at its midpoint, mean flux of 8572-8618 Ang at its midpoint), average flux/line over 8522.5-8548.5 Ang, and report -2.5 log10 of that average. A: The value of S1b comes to 0.11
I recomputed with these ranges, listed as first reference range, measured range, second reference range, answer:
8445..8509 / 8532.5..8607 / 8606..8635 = 4.5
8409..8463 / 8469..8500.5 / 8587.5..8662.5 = 0.7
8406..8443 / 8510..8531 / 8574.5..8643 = 0.6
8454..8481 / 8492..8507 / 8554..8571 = 1.0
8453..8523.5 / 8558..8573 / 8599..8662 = -0.2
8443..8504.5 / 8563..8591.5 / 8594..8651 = 0.5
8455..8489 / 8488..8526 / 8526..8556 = -0.7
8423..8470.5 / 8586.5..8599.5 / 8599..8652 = 0.5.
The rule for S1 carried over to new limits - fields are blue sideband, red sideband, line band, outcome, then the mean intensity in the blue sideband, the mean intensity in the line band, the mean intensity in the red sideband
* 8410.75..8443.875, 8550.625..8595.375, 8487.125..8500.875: 0.08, 272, 248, 259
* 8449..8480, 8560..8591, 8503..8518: 0.00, 264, 262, 261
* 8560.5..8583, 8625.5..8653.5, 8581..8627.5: 0.02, 265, 262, 269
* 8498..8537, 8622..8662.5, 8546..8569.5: 0.01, 257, 256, 262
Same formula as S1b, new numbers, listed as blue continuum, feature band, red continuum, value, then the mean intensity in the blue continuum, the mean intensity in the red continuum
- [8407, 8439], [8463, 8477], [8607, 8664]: 0.026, 275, 263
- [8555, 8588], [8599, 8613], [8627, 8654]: 0.020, 263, 269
